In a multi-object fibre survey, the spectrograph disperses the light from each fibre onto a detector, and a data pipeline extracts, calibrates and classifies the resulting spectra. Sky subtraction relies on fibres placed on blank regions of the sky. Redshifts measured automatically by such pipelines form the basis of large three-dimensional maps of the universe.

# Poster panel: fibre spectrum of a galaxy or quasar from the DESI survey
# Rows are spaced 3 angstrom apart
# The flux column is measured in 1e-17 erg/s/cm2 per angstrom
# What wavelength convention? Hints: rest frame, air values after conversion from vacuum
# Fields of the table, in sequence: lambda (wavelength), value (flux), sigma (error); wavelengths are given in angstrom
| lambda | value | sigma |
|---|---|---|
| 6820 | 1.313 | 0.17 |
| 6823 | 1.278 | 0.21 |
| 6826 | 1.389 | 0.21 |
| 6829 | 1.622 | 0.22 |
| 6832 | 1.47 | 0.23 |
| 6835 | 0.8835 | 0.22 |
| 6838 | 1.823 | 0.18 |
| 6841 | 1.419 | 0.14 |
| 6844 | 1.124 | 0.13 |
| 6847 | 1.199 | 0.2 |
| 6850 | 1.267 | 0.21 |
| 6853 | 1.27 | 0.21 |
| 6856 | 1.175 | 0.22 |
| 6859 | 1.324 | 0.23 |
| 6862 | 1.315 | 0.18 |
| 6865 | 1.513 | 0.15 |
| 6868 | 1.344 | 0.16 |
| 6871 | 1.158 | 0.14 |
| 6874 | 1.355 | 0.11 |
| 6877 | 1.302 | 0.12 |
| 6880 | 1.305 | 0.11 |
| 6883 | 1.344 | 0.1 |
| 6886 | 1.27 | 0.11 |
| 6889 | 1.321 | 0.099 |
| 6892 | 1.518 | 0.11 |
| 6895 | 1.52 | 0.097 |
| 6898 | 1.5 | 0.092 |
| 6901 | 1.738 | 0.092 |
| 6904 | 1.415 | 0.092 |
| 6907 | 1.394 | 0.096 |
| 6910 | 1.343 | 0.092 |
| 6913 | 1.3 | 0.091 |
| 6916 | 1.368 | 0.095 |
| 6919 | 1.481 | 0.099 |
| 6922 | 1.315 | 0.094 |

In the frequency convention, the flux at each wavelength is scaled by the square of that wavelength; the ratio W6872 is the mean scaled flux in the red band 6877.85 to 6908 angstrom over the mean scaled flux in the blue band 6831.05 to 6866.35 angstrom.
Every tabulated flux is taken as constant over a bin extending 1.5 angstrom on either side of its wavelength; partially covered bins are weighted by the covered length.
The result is 1.1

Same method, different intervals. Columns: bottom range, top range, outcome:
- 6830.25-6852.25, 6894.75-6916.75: 1.12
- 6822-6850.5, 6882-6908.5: 1.09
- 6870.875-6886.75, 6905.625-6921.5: 1.07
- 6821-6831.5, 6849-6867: 0.93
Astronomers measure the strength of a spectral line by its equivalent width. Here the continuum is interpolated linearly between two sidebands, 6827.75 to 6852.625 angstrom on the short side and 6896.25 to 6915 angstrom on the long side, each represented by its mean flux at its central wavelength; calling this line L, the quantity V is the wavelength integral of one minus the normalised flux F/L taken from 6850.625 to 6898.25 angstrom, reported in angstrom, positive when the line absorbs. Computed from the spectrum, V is 2.0 angstrom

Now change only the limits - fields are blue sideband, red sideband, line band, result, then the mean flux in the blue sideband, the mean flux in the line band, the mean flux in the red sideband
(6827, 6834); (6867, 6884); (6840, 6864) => 2.28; 1.49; 1.26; 1.3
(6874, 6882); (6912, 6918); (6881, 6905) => -2.19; 1.32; 1.45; 1.35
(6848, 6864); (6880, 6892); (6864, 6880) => -0.22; 1.28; 1.33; 1.34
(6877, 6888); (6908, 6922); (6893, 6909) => -2.00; 1.31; 1.51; 1.37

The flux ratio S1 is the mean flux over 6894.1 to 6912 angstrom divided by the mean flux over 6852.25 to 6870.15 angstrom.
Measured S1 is 1.12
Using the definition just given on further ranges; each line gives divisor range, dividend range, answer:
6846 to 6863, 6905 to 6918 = 1.08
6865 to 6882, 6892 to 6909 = 1.15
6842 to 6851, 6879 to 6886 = 1.09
